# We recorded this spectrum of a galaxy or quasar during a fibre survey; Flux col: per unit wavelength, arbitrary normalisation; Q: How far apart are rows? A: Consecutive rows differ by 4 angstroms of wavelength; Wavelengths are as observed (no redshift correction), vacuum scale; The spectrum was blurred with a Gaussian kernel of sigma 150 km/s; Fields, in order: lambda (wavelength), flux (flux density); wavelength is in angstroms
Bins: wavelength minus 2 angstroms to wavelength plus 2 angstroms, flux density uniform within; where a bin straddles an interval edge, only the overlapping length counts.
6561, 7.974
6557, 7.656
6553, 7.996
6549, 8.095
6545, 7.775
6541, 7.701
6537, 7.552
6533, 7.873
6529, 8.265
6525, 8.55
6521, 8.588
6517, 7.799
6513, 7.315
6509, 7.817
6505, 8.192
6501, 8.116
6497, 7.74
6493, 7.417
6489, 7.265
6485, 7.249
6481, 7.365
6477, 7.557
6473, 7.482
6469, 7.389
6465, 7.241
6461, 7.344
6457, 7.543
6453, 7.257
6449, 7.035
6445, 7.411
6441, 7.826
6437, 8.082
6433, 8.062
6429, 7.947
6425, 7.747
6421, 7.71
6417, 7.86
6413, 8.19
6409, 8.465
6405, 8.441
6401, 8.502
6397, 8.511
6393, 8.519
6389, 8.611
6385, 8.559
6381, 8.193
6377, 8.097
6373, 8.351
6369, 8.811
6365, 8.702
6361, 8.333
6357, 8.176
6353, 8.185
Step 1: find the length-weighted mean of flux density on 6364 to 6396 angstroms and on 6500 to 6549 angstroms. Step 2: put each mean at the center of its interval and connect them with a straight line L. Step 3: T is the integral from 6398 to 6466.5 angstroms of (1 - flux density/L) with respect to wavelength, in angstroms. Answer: 3.9 angstroms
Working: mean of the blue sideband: 8.47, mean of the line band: 7.82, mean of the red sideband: 7.96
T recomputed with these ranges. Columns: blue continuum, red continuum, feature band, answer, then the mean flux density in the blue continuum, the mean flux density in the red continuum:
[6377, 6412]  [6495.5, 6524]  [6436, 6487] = 4.6 angstroms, 8.45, 7.96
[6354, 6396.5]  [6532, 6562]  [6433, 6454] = 1.5 angstroms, 8.43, 7.82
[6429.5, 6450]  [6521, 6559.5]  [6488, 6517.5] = 0.6 angstroms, 7.73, 7.97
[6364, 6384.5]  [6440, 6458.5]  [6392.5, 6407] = -0.7 angstroms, 8.43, 7.39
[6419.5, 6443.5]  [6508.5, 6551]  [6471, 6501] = 1.6 angstroms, 7.89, 7.94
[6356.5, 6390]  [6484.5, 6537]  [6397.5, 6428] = 0.5 angstroms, 8.43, 7.87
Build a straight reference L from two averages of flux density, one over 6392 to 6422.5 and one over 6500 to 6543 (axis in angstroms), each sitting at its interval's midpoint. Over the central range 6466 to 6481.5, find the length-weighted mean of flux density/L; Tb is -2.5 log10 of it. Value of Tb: 0.09 mag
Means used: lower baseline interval 8.28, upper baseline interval 7.98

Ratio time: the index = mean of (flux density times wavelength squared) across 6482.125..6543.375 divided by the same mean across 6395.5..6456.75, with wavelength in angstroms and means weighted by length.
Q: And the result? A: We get 1.01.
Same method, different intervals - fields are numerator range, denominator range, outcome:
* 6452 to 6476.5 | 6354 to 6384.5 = 0.91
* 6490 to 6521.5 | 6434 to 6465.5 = 1.06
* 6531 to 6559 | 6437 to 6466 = 1.08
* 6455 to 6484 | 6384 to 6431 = 0.92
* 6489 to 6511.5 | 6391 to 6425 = 0.97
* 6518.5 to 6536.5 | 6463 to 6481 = 1.13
